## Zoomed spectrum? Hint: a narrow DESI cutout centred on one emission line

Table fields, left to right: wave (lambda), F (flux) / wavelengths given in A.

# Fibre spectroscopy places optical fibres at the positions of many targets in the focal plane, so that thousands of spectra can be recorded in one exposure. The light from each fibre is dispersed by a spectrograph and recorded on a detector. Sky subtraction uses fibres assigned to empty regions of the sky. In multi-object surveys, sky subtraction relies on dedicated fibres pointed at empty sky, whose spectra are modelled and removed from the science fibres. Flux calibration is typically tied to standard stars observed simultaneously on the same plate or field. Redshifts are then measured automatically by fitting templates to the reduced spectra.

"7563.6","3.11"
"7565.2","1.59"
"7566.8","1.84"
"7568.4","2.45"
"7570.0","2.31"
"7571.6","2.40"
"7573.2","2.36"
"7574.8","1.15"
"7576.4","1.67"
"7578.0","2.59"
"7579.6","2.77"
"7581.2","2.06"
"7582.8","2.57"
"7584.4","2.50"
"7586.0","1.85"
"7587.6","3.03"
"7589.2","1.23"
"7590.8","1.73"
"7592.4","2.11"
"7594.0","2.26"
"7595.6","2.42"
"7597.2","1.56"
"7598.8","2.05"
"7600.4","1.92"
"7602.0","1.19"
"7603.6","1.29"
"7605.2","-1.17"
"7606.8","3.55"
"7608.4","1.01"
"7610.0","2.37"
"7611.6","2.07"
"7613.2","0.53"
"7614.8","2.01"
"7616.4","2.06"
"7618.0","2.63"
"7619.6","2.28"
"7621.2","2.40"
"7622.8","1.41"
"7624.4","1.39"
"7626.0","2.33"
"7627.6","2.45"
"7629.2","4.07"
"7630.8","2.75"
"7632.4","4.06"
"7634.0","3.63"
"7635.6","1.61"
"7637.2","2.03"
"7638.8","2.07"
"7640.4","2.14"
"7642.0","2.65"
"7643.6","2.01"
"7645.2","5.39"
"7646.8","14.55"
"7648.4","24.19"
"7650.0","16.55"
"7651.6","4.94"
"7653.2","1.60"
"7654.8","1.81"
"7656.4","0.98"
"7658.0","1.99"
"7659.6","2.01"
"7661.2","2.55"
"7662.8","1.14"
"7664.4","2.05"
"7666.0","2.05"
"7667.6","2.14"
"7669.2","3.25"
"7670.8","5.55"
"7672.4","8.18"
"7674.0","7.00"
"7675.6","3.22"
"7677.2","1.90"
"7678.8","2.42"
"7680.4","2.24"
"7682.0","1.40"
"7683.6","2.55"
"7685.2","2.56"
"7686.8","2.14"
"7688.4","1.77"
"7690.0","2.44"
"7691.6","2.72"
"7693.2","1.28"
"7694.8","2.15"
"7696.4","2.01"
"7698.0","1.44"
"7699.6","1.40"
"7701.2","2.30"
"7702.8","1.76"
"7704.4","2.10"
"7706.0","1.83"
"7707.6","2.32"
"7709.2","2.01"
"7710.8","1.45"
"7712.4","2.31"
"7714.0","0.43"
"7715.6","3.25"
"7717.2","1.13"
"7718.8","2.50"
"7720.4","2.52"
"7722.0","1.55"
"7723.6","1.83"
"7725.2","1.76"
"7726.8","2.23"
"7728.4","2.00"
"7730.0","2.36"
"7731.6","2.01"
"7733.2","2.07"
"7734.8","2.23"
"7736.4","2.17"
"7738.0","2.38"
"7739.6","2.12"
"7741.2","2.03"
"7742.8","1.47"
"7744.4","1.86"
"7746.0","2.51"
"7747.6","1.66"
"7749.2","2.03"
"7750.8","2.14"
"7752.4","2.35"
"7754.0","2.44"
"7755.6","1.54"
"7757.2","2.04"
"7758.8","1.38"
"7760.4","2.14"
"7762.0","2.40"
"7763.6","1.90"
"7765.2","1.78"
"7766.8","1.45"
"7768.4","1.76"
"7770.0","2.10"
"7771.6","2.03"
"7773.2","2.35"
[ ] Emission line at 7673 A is [N II]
